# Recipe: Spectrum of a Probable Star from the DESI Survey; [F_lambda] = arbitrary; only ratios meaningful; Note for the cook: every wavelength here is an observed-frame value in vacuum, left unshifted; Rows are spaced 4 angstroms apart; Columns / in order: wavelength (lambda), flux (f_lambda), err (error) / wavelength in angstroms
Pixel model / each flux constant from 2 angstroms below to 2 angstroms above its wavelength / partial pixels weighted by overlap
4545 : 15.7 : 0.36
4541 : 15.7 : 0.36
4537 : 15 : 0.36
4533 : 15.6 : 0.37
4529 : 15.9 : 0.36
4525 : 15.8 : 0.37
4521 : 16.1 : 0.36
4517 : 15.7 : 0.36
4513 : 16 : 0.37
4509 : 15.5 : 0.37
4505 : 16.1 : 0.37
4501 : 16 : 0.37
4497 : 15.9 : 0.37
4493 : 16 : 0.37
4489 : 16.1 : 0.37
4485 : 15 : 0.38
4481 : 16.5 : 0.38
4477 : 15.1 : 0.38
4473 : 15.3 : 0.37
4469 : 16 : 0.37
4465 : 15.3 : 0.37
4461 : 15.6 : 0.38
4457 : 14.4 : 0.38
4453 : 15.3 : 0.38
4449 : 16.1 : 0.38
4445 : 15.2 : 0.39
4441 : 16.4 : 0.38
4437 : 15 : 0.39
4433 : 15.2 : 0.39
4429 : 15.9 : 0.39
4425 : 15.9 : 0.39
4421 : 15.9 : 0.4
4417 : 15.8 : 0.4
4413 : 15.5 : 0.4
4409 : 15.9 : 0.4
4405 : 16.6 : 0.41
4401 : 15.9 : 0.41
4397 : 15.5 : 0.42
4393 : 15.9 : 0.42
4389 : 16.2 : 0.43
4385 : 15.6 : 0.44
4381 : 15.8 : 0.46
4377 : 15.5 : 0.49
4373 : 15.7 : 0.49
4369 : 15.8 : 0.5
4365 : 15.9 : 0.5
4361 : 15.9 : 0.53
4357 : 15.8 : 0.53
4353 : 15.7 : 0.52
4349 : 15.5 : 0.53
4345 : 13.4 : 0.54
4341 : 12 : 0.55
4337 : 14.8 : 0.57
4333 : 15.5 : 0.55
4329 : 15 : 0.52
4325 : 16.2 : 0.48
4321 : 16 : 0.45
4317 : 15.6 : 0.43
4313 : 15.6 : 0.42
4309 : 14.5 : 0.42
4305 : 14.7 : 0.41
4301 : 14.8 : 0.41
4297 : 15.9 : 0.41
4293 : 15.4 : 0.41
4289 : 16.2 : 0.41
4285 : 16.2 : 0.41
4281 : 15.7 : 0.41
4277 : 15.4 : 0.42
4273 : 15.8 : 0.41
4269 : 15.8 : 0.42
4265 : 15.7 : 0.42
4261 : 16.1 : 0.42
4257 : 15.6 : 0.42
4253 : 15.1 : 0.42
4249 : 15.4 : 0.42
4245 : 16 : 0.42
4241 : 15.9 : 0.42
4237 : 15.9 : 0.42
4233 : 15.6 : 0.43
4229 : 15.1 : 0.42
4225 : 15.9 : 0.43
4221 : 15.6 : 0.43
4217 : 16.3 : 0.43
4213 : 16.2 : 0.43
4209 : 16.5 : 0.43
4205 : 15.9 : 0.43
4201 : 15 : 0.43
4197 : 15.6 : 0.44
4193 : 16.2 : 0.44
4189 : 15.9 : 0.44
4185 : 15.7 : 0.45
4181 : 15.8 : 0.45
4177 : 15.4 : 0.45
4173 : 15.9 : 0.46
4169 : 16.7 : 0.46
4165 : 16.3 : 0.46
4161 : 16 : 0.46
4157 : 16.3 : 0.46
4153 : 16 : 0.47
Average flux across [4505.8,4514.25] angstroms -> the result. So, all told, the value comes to 15.8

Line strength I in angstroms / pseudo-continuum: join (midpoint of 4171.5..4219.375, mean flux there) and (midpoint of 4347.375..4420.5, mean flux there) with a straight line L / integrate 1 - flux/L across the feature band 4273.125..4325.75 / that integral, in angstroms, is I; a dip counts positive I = 0.95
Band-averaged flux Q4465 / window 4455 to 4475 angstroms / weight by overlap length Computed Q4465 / 15.3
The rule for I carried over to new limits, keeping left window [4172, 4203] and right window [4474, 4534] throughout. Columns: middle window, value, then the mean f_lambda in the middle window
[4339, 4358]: 1.6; 14.4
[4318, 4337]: 0.2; 15.6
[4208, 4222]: -0.4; 16.2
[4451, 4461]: 0.5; 15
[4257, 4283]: 0.0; 15.7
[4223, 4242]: 0.0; 15.7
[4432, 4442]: 0.2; 15.5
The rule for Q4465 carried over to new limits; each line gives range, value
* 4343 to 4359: 15.1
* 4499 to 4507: 16.1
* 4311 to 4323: 15.7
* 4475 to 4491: 15.7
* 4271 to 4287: 15.8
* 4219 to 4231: 15.5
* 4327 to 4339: 15.1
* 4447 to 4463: 15.4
